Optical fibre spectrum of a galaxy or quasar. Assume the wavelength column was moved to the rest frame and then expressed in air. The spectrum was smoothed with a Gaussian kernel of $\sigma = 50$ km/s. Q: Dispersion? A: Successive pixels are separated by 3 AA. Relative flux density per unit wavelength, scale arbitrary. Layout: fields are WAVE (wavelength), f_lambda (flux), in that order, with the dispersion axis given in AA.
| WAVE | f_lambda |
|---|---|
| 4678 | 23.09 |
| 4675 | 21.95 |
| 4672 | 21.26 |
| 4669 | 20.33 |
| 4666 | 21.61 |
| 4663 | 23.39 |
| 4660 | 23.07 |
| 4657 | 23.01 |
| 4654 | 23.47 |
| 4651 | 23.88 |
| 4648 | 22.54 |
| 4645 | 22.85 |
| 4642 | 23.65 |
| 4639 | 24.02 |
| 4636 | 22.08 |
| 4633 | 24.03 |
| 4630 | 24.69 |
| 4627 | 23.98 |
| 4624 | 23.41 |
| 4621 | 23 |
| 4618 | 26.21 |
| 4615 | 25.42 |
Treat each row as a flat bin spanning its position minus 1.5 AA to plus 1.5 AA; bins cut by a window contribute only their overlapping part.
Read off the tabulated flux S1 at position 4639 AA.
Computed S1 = 24.02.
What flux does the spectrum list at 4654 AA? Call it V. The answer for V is 23.47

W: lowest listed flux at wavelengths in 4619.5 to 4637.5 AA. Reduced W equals 22.08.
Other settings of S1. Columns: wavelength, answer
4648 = 22.54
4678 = 23.09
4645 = 22.85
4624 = 23.41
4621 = 23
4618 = 26.21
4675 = 21.95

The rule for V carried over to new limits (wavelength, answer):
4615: 25.42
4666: 21.61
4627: 23.98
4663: 23.39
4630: 24.69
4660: 23.07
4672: 21.26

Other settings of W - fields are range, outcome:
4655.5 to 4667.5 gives 21.61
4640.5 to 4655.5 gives 22.54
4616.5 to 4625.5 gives 23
